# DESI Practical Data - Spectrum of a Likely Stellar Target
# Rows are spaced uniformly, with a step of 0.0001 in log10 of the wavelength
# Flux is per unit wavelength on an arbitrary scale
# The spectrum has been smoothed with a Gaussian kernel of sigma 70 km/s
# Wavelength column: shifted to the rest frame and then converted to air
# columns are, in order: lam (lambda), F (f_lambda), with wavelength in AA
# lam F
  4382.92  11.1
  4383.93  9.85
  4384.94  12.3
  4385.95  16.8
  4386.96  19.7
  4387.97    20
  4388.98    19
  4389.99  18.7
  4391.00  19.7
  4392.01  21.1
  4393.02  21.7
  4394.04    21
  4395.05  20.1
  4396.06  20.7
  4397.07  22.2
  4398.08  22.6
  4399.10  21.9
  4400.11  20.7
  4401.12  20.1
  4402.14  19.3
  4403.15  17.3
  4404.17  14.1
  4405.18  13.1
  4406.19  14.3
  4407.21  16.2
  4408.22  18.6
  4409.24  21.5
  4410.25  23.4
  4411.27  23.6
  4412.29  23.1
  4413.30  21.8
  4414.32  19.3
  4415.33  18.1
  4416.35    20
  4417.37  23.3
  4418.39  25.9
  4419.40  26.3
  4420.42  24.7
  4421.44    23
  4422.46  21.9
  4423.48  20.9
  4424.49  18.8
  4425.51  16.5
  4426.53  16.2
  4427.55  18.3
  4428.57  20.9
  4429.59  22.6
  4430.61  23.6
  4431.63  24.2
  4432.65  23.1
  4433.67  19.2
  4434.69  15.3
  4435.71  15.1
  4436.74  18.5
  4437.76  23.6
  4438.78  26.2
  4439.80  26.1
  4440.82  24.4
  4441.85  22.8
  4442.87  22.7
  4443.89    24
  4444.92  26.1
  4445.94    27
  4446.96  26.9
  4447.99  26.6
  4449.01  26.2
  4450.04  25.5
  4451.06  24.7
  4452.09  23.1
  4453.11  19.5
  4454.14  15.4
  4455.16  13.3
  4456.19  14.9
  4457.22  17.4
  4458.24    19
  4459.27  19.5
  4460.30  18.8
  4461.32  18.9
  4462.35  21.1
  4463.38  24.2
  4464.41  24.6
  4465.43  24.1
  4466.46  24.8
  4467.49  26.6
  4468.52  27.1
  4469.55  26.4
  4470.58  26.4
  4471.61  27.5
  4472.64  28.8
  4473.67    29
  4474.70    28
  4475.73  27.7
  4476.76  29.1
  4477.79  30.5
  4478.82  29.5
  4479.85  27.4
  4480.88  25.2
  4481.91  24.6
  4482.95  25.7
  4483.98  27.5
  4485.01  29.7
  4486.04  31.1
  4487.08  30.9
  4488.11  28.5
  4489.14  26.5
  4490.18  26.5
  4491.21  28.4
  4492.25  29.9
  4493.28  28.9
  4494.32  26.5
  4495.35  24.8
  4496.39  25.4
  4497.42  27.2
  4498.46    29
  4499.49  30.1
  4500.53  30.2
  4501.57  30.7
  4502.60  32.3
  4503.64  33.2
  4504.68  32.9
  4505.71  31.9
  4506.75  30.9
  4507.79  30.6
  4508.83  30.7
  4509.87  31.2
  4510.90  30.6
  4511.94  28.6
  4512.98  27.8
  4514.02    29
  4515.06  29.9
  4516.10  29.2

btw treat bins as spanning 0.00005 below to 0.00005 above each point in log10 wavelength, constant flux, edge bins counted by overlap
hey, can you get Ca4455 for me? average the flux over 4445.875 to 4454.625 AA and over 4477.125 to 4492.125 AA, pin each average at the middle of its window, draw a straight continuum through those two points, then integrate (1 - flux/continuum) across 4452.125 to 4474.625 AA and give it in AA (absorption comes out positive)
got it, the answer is 2.8 AA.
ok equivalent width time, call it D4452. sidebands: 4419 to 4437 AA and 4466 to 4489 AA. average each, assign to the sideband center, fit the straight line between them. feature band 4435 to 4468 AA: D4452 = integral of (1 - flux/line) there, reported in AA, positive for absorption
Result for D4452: 2.3 AA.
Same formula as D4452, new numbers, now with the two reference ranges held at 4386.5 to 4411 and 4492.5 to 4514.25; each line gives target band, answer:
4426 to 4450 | 0.7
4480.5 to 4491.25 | 0.1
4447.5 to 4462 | 2.7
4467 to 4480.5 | -0.6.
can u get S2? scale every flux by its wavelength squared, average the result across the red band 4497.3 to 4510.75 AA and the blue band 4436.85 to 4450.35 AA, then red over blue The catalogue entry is 1.27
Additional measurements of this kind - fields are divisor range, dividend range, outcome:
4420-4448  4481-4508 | 1.35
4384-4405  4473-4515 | 1.58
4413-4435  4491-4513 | 1.45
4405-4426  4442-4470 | 1.10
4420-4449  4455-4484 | 1.12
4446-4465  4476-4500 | 1.34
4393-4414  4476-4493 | 1.48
